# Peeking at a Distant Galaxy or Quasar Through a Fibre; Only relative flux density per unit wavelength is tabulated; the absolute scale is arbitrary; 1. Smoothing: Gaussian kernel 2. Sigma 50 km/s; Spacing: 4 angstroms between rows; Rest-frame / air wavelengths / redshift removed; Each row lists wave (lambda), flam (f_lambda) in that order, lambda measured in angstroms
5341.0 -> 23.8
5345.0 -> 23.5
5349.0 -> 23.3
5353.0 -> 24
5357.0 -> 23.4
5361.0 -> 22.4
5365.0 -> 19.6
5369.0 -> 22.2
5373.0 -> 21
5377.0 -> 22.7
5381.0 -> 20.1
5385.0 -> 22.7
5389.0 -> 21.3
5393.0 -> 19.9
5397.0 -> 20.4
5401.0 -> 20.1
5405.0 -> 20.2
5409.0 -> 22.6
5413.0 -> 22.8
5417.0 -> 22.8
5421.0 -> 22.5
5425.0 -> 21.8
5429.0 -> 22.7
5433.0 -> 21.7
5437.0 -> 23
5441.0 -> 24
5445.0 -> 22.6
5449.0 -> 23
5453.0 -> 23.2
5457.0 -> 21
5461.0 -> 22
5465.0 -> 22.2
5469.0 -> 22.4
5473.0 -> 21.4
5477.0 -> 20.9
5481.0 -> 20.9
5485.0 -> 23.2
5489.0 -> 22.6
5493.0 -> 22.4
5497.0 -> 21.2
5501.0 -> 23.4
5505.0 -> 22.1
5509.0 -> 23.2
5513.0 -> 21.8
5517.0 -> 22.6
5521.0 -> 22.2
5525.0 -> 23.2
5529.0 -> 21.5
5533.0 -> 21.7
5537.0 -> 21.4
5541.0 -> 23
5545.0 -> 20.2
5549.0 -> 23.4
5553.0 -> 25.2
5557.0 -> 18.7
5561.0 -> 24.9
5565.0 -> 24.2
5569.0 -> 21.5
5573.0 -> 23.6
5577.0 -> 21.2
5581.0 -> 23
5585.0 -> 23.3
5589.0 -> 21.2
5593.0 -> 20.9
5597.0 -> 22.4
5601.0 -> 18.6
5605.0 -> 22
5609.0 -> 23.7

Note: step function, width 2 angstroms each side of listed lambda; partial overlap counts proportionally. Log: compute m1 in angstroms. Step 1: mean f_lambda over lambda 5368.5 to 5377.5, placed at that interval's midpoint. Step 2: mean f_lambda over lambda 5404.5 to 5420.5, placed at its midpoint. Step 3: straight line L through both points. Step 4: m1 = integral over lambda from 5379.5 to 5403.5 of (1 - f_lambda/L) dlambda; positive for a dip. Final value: 1.4 angstroms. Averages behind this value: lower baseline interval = 21.8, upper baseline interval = 22.3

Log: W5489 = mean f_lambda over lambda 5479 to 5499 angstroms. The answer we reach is 22.1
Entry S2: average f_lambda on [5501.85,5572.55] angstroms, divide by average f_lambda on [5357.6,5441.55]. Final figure 1.0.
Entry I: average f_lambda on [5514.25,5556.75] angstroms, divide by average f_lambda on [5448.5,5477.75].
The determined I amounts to 1.01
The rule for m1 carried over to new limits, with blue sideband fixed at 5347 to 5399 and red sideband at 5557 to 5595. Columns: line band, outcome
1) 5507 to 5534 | -0.1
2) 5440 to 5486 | -0.2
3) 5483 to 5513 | -0.5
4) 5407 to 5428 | -0.6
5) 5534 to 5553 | 0.0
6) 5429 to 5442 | -0.5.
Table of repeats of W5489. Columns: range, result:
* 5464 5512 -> 22.1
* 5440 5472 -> 22.5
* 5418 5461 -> 22.5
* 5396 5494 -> 22.1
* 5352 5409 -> 21.4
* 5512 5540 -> 22.1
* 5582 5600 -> 21.8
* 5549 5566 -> 23.2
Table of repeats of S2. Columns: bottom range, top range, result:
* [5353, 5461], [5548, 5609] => 1.02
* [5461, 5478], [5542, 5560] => 1.01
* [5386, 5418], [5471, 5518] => 1.04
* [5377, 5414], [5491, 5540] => 1.05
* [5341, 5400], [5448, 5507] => 1.01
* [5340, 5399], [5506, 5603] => 1.01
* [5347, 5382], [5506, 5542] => 1.01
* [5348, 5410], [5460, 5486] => 1.01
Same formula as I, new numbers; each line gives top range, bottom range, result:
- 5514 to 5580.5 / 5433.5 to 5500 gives 1.01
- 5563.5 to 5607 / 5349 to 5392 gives 1.00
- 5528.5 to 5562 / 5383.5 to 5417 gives 1.04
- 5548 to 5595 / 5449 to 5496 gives 1.02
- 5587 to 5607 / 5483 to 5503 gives 0.93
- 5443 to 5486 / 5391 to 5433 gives 1.02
